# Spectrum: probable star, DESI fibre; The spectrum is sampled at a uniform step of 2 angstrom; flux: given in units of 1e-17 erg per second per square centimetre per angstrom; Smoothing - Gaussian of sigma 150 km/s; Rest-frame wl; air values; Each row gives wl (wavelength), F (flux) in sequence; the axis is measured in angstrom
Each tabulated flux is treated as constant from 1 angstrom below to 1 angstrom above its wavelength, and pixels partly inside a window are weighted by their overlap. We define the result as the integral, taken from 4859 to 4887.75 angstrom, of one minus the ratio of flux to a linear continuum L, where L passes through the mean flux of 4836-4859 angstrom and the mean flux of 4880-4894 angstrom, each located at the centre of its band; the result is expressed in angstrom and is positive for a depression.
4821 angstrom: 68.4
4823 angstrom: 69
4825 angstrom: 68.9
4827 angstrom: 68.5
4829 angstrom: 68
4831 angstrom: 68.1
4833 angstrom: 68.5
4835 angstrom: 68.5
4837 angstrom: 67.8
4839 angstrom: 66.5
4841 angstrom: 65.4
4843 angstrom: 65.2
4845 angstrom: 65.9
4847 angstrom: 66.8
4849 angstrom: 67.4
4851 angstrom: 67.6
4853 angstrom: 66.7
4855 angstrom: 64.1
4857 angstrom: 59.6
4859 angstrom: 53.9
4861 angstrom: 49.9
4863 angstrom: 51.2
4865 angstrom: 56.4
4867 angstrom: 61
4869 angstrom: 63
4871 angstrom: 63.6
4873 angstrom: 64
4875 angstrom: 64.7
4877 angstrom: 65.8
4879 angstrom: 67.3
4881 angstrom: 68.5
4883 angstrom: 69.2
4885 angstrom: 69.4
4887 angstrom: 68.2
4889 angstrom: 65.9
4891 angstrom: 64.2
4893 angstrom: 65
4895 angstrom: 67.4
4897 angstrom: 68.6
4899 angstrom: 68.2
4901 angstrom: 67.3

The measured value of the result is 1.7 angstrom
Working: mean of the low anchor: 65.2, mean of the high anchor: 67.2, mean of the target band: 62.7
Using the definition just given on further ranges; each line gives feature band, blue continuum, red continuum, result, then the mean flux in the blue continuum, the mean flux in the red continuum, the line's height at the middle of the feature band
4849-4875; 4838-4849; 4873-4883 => 2.3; 66.1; 66.6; 66.4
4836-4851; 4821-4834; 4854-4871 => -0.7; 68.5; 57.8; 63.6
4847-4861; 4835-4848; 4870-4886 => 0.8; 66.4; 66.6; 66.5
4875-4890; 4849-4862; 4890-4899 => -0.6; 60.8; 66.5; 64.8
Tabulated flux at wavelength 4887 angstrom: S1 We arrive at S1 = 68.2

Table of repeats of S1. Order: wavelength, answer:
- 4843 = 65.2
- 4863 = 51.2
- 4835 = 68.5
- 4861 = 49.9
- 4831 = 68.1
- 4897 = 68.6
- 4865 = 56.4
